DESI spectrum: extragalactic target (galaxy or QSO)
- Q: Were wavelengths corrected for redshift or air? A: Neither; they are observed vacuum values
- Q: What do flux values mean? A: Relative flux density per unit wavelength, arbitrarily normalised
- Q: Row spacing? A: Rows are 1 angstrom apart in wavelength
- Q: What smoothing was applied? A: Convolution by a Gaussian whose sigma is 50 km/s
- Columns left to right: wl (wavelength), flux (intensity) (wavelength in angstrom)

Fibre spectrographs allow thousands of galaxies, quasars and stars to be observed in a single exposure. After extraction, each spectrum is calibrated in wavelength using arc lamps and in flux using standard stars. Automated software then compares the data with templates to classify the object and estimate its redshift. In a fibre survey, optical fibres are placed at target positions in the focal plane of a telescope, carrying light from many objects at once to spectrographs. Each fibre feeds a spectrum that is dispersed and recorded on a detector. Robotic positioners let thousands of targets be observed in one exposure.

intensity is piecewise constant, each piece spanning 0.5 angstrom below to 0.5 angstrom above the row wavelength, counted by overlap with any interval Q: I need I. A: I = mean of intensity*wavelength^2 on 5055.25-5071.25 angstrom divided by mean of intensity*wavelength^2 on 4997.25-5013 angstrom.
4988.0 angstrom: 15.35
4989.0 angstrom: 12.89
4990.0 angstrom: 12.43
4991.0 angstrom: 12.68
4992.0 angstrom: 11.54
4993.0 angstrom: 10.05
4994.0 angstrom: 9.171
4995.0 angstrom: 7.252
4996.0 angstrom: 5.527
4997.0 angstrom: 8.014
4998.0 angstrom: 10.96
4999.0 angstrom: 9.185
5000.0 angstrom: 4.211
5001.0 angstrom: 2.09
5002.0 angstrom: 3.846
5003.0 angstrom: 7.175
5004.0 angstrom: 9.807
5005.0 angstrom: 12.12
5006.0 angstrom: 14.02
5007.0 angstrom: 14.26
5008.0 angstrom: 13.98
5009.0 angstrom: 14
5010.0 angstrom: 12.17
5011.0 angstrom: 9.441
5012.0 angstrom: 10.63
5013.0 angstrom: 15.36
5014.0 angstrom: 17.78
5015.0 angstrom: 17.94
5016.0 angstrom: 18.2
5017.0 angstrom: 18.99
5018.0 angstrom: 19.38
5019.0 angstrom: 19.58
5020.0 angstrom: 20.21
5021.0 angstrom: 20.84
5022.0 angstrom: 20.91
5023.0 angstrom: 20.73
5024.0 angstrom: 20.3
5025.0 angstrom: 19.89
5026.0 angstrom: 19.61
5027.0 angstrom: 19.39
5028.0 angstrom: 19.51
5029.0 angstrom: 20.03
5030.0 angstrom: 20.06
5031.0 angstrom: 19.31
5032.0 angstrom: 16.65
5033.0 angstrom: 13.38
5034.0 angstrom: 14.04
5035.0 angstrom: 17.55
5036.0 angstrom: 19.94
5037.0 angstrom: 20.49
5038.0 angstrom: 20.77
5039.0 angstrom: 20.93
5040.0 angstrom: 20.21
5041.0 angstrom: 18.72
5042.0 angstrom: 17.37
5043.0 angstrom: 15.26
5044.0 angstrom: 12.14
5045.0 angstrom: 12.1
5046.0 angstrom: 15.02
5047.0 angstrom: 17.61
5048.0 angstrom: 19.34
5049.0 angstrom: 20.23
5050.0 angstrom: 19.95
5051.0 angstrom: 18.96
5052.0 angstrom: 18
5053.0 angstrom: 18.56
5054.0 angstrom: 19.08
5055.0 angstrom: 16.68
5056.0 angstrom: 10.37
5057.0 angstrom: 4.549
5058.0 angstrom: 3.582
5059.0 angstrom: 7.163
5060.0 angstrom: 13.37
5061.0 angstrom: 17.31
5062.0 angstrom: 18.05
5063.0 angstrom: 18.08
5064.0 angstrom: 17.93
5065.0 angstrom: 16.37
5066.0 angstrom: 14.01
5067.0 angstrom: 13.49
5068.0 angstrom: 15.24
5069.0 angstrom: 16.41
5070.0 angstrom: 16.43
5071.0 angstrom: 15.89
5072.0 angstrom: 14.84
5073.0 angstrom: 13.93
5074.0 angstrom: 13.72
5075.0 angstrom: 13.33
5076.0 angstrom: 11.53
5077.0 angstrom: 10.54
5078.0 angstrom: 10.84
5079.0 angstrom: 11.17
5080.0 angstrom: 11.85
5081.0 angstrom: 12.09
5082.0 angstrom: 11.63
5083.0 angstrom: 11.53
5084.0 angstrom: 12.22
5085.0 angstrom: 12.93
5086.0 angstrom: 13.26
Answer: 1.4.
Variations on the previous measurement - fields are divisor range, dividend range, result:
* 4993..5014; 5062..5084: 1.45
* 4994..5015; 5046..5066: 1.54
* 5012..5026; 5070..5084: 0.68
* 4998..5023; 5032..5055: 1.31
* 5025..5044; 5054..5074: 0.77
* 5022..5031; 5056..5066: 0.65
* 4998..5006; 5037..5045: 2.36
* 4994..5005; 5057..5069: 1.97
